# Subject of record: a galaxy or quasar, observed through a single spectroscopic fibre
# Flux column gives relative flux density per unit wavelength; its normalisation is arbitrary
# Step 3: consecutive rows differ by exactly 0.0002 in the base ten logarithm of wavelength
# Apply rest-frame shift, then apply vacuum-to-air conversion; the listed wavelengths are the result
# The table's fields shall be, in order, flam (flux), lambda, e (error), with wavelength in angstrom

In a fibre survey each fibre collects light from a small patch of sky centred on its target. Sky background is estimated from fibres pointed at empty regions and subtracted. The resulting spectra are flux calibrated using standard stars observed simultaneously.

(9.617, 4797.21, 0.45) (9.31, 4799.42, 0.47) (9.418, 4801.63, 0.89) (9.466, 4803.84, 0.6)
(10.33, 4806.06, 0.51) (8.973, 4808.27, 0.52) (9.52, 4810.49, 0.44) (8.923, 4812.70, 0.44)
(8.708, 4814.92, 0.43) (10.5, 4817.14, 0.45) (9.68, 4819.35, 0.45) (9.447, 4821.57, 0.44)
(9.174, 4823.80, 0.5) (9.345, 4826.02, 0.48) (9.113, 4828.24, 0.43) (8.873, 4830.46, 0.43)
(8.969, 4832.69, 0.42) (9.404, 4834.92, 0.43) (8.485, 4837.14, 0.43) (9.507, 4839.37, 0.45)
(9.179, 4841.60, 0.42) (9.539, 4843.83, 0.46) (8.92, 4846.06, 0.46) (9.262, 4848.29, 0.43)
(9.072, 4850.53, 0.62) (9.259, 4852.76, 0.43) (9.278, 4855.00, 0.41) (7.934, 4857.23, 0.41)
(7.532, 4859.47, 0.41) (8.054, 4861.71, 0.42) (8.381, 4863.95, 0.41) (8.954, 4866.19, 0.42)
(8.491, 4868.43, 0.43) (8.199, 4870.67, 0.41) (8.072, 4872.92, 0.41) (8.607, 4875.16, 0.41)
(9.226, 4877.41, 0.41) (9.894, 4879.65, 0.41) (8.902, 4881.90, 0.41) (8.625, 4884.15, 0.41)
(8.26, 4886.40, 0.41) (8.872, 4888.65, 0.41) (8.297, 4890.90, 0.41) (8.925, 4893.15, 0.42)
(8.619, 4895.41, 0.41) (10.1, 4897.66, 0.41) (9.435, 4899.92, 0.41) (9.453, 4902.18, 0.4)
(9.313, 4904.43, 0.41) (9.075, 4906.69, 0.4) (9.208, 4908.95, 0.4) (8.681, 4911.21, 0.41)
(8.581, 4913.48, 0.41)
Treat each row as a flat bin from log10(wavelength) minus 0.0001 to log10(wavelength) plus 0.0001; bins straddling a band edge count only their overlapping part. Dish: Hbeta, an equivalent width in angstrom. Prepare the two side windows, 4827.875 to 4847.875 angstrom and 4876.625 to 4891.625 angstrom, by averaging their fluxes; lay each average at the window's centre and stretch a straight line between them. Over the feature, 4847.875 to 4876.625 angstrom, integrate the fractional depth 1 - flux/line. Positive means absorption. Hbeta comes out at 1.5 angstrom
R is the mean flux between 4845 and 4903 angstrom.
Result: 8.79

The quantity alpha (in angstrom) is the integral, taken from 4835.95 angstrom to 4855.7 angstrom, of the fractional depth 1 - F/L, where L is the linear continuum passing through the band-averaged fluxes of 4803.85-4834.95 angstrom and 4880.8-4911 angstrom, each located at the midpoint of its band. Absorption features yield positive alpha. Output 0.1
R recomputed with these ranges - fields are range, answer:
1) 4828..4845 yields 9.13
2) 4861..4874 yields 8.37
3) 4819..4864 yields 8.97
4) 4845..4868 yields 8.66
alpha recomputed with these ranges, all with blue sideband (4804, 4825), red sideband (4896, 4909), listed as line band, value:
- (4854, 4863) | 1.2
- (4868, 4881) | 0.9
